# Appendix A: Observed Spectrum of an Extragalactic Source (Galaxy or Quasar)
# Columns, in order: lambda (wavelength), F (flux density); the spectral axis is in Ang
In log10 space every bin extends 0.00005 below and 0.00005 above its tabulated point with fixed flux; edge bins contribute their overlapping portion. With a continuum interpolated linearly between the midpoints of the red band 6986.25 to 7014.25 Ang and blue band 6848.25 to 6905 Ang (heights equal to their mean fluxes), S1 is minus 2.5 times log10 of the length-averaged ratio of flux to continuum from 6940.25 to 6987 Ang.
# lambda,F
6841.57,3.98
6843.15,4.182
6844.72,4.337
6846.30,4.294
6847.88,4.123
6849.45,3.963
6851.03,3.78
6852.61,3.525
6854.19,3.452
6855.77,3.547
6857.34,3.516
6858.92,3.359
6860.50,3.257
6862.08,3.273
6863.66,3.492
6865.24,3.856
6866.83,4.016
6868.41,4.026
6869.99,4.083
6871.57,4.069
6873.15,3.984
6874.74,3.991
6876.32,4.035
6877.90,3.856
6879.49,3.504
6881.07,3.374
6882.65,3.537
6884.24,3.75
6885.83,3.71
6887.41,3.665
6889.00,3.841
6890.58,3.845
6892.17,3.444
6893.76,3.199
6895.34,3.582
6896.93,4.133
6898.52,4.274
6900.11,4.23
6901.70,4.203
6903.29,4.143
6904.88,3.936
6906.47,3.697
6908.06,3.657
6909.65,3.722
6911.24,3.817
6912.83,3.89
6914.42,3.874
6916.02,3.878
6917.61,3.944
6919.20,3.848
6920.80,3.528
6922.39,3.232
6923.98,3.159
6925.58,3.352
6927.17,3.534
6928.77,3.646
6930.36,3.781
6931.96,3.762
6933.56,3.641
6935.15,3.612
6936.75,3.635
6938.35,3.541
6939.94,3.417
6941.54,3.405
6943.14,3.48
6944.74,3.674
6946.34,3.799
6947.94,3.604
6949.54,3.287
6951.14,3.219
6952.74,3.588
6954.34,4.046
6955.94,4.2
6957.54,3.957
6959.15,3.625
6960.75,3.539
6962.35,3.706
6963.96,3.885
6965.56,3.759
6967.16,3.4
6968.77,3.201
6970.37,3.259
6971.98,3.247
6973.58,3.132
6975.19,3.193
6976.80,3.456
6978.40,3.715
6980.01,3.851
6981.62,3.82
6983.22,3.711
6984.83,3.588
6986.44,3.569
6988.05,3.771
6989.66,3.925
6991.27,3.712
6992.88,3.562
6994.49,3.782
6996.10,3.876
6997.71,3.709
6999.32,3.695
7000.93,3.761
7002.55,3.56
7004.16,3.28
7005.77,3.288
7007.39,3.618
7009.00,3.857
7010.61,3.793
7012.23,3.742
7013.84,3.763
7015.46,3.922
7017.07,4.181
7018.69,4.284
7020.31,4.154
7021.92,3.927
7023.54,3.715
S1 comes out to 0.04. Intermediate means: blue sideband 3.76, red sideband 3.68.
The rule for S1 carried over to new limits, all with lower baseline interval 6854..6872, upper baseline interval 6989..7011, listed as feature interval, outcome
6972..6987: 0.04 mag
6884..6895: 0.01 mag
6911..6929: 0.01 mag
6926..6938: 0.01 mag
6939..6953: 0.05 mag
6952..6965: -0.04 mag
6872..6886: -0.03 mag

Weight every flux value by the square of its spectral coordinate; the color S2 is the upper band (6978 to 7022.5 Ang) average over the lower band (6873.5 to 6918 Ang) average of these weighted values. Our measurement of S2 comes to 1.0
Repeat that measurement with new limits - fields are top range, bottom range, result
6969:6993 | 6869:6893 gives 0.97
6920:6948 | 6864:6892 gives 0.94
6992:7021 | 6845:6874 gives 1.04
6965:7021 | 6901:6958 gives 1.01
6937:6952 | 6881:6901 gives 0.95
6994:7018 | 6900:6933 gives 1.02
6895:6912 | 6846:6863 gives 1.11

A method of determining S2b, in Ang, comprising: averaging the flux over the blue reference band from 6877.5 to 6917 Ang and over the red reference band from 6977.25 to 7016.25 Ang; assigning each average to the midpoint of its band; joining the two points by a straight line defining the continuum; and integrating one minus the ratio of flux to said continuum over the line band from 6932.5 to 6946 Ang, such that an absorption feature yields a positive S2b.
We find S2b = 0.7 Ang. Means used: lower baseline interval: 3.79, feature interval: 3.56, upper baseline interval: 3.7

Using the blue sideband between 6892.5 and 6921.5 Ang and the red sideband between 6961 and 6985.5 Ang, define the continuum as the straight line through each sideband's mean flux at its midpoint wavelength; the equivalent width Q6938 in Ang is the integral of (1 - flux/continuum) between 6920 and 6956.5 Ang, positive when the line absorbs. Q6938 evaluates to 1.3 Ang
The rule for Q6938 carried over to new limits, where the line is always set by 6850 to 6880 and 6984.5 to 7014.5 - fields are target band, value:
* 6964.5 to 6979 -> 1.2 Ang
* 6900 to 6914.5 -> -0.8 Ang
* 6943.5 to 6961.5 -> 0.1 Ang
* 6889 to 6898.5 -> 0.0 Ang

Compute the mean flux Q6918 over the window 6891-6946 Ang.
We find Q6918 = 3.7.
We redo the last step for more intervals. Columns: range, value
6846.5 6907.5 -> 3.77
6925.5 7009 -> 3.61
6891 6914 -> 3.85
